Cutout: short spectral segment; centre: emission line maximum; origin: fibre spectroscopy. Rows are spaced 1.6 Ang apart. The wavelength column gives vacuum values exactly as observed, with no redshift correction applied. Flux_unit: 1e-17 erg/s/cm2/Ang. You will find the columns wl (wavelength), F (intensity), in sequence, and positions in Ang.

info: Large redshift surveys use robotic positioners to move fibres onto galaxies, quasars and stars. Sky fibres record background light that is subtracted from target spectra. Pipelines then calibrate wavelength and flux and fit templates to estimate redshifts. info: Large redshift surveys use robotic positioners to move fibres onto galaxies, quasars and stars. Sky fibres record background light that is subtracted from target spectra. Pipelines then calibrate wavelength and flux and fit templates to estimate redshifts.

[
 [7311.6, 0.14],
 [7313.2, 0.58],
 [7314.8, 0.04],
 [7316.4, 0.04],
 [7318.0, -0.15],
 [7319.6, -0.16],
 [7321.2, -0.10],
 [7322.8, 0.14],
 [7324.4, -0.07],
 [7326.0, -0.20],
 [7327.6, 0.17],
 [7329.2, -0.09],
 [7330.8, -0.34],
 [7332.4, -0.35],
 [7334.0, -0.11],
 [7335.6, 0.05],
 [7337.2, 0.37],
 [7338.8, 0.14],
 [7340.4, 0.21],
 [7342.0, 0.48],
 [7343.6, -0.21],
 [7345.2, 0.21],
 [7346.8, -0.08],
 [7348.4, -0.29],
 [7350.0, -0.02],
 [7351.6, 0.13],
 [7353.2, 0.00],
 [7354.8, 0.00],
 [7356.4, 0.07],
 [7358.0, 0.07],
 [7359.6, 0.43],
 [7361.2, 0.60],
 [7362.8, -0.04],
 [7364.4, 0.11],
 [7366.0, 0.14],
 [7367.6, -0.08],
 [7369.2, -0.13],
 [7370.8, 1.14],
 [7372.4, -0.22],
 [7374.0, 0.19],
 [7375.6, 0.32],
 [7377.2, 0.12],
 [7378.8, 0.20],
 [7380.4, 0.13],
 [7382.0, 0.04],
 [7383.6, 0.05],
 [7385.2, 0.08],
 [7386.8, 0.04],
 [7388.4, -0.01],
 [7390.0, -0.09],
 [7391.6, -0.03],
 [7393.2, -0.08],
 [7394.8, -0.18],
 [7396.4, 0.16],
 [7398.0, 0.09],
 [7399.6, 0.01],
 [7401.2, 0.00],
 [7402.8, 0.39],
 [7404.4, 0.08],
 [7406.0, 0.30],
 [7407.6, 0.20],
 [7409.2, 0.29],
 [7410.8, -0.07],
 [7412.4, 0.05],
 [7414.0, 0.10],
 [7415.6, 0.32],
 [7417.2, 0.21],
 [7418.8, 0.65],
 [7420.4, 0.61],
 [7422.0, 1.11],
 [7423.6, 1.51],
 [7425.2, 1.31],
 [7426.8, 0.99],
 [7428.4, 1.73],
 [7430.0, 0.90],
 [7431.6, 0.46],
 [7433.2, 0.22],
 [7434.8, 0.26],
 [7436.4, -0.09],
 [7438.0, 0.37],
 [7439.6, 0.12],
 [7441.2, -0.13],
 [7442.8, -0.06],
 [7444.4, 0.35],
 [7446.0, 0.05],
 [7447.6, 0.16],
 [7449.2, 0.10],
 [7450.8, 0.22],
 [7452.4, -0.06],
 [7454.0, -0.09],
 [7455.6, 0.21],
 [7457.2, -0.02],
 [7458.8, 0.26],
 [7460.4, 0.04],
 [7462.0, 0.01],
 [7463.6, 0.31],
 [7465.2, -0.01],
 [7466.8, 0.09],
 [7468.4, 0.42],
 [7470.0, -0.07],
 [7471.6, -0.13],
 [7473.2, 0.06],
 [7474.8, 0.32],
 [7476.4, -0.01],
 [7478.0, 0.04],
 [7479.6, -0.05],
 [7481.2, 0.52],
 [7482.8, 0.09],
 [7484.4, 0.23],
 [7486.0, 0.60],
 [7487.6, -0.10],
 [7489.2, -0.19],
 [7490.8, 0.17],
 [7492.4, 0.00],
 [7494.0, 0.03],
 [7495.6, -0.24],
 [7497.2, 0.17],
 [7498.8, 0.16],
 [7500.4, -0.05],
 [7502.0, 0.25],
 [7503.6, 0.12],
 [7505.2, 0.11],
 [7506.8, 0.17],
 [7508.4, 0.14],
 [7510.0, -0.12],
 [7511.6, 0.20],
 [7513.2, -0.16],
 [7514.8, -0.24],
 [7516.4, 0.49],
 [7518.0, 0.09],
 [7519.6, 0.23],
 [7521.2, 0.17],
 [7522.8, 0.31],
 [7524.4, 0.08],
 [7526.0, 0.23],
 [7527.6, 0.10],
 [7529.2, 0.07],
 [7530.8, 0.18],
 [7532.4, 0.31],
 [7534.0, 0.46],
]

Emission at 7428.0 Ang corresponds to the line [O II] 3727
